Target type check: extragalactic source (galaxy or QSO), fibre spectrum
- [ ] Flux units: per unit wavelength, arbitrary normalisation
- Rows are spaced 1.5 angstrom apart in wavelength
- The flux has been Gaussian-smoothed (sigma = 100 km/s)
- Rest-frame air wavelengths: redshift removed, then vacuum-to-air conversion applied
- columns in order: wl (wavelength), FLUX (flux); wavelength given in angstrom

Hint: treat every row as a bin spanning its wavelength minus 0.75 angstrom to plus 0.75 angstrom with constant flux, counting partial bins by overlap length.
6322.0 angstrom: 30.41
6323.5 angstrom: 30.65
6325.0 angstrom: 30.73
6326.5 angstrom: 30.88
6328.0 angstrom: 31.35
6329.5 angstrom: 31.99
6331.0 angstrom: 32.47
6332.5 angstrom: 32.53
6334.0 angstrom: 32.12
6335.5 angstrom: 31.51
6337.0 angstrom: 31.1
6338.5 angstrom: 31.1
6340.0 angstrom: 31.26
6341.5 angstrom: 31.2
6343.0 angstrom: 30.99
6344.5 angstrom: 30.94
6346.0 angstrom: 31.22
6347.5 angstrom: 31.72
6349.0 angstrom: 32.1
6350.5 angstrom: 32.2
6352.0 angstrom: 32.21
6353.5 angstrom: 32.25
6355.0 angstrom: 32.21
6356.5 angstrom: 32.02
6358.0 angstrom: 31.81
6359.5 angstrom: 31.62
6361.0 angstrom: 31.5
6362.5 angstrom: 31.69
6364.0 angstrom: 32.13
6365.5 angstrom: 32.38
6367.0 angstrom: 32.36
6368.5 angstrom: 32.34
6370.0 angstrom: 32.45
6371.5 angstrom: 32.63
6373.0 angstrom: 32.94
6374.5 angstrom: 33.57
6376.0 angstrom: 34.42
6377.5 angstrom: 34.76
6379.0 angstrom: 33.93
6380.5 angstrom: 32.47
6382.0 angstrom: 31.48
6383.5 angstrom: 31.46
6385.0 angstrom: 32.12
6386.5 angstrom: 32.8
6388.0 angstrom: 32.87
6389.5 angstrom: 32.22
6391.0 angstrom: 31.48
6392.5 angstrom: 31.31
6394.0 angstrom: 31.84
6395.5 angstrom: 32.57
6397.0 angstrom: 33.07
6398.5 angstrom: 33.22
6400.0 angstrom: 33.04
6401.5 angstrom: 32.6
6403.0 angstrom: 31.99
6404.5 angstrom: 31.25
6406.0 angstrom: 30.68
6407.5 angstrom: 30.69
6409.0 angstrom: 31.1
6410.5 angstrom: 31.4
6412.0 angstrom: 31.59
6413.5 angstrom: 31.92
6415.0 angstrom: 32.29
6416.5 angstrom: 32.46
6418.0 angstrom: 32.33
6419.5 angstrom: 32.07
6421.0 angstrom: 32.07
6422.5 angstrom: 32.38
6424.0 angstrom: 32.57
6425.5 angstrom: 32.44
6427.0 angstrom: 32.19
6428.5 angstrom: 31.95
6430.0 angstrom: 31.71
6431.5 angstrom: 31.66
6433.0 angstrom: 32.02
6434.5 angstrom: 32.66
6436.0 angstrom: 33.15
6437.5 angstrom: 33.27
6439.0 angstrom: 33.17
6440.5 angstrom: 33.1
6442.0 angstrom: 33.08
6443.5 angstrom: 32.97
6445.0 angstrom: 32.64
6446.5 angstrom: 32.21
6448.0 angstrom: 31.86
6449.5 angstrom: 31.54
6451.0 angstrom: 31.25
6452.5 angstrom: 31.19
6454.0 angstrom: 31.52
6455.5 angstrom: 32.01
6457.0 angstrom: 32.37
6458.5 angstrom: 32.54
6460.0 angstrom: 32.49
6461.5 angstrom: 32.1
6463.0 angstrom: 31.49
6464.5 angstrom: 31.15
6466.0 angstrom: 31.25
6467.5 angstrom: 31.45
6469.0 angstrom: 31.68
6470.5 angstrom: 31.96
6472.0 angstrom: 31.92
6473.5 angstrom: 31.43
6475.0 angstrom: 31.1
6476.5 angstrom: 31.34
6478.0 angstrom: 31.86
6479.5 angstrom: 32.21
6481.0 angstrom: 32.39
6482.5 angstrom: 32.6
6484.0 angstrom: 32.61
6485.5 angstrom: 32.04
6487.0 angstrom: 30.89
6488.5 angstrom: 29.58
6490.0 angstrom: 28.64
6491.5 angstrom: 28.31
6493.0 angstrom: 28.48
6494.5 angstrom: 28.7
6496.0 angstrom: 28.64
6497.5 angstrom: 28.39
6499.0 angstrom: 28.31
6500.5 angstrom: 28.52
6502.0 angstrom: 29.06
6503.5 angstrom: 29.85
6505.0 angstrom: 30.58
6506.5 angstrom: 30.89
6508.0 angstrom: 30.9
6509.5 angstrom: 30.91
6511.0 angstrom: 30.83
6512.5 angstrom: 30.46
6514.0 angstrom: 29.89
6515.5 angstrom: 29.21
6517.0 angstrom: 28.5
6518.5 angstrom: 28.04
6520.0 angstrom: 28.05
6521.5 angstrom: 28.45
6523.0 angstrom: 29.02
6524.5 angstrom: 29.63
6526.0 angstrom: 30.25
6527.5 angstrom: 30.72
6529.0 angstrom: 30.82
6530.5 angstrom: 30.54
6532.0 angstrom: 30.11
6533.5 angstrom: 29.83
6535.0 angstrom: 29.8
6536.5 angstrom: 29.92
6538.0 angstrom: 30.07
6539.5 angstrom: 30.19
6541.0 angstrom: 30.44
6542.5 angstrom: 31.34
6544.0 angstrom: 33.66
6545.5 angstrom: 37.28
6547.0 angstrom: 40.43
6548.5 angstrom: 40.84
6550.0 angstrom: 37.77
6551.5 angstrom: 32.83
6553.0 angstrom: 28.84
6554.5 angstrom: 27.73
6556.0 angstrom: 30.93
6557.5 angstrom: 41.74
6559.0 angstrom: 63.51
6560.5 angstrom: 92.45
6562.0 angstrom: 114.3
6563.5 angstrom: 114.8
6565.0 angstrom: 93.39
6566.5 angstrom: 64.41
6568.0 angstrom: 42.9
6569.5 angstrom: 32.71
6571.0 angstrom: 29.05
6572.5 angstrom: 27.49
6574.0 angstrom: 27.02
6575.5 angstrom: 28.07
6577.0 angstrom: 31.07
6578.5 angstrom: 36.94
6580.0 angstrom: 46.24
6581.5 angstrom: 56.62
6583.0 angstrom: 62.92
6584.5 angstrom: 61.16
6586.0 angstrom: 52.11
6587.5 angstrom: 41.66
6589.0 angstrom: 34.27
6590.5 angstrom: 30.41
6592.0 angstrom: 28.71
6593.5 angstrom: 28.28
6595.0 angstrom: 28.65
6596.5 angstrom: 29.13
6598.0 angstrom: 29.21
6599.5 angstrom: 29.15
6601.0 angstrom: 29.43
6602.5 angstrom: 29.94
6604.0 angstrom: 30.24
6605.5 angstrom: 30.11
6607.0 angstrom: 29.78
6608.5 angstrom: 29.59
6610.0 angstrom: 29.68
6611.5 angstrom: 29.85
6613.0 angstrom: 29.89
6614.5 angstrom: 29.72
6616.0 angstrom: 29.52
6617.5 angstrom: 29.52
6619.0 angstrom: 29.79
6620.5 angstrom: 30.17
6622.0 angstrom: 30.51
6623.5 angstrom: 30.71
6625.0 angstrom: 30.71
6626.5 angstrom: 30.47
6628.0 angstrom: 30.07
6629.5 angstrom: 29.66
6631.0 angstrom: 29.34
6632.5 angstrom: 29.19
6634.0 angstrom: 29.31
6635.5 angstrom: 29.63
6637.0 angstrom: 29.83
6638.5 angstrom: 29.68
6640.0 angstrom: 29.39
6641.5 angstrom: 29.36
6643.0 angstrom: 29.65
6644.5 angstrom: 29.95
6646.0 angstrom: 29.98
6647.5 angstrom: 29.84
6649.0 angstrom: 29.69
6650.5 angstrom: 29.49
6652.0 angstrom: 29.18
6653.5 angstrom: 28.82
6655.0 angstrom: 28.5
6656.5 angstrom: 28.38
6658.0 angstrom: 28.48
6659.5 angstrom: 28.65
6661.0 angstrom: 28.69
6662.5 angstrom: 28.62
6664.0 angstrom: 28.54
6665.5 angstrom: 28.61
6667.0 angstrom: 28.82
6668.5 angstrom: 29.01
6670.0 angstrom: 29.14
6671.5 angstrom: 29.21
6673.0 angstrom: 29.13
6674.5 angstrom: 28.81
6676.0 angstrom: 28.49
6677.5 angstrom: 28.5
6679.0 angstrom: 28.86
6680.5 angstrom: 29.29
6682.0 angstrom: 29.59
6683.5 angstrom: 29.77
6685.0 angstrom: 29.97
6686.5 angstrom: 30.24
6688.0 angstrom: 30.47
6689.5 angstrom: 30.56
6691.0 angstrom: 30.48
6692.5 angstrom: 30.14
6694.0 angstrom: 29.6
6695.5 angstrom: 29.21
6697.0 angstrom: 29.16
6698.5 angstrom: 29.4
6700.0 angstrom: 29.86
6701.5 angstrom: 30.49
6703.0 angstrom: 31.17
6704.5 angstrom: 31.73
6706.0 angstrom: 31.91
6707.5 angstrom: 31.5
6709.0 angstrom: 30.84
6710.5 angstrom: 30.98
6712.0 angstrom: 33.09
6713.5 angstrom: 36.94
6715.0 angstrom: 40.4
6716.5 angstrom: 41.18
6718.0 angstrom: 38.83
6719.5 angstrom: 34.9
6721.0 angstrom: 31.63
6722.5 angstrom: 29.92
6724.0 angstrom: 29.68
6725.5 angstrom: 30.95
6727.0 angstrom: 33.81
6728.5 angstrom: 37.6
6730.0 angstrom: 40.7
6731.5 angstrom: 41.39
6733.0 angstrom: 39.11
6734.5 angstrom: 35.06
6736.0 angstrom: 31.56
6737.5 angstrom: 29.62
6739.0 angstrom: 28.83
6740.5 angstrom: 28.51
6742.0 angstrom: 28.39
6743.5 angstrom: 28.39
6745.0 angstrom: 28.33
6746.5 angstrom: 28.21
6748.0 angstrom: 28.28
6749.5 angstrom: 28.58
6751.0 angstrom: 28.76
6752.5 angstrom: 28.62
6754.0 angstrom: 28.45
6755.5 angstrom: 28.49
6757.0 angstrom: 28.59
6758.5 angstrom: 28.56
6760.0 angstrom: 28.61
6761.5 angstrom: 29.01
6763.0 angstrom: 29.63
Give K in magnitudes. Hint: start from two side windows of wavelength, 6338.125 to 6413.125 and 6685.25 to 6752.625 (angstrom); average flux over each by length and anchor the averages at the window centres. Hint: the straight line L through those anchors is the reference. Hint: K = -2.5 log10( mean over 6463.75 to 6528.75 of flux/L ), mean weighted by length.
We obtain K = 0.06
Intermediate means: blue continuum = 32.1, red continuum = 32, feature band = 30.3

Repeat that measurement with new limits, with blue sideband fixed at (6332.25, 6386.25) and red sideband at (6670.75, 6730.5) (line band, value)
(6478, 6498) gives 0.06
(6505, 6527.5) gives 0.08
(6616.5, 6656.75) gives 0.07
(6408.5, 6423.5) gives 0.00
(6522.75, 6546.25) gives 0.04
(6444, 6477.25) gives 0.01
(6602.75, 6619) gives 0.07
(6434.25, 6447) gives -0.03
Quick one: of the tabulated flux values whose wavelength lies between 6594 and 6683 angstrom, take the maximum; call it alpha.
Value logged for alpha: 30.71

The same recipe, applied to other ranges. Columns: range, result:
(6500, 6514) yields 30.91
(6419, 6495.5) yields 33.27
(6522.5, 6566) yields 114.8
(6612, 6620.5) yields 30.17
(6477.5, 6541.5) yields 32.61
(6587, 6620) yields 41.66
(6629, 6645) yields 29.95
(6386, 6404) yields 33.22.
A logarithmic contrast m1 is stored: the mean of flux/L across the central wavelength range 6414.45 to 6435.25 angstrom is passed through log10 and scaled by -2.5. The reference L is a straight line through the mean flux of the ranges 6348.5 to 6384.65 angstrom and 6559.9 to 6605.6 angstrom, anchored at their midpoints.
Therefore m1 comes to 0.12 mag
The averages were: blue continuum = 32.5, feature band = 32.2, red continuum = 45.6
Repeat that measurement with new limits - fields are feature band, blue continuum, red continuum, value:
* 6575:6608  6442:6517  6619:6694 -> -0.214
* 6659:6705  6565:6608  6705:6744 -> 0.183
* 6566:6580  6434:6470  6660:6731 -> -0.124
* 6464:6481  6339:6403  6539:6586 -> 0.265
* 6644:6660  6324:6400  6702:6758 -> 0.108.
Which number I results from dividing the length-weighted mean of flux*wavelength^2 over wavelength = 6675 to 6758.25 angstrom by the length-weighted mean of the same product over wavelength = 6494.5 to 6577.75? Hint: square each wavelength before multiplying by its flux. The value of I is 0.88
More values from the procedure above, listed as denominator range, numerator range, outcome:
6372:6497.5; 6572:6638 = 1.09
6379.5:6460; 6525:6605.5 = 1.32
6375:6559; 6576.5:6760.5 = 1.06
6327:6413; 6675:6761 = 1.09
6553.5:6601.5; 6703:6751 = 0.74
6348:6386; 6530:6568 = 1.53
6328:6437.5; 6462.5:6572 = 1.17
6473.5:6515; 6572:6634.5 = 1.13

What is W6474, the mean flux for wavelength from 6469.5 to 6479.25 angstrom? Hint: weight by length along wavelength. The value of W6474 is 31.6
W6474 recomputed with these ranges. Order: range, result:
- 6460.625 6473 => 31.6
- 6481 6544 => 29.9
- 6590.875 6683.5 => 29.4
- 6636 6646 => 29.7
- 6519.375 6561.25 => 35.3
